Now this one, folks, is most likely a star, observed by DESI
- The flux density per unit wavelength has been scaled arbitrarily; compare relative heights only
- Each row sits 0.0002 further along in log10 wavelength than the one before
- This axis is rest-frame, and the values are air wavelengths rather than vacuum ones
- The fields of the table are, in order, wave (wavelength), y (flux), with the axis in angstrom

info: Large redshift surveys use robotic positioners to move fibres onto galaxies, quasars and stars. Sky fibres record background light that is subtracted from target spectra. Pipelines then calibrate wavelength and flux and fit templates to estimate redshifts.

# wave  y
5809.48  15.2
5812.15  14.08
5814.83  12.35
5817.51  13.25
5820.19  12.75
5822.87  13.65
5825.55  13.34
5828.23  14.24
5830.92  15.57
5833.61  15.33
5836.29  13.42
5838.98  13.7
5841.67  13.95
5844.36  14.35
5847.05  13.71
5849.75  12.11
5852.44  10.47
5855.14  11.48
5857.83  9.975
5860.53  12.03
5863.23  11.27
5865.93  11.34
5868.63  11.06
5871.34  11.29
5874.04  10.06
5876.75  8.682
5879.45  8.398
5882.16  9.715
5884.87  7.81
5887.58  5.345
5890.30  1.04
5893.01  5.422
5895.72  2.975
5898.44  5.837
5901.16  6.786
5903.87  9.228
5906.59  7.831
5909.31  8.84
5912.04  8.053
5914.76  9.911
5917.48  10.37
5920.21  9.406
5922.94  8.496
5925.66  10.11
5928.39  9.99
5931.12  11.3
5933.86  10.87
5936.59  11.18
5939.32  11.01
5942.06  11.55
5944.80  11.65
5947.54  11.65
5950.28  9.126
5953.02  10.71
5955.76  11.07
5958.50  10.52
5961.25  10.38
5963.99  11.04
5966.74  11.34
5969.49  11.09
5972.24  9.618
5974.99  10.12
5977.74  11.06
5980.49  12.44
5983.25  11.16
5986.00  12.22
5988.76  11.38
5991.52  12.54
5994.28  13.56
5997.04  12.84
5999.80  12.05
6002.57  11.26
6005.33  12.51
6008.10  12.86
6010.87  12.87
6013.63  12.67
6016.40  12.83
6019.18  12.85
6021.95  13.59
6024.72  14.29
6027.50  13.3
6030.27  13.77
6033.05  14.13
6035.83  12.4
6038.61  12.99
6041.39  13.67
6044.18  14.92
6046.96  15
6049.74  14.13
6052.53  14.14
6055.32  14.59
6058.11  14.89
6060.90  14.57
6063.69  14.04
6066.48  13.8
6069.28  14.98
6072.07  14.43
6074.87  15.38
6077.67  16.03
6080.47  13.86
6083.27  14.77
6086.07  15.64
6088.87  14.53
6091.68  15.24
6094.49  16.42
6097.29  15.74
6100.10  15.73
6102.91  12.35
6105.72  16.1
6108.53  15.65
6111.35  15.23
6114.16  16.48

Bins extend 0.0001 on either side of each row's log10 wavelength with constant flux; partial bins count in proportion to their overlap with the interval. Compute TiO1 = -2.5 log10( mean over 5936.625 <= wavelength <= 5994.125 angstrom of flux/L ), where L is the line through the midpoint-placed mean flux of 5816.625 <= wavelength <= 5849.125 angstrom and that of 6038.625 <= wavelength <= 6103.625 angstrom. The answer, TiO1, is 0.28 mag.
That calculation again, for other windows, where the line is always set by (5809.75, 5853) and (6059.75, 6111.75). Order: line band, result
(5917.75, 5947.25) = 0.315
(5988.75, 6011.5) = 0.164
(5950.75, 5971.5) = 0.309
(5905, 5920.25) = 0.479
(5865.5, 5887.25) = 0.407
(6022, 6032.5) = 0.066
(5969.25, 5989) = 0.280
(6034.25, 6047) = 0.081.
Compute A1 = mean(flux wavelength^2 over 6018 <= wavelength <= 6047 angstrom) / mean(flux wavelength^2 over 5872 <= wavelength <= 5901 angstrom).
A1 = 2.2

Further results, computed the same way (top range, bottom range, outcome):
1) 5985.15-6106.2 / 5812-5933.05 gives 1.42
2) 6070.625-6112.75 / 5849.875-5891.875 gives 1.74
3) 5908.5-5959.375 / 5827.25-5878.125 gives 0.86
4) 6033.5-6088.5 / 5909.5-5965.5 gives 1.45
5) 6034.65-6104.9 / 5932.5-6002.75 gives 1.34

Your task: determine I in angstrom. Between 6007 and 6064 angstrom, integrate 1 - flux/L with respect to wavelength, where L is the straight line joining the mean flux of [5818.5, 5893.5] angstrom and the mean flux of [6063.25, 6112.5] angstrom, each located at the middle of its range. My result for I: 1.68 angstrom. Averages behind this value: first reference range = 11.2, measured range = 13.7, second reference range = 15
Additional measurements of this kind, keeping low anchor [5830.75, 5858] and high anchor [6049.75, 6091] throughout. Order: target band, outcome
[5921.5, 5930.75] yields 2.7 angstrom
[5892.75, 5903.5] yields 6.3 angstrom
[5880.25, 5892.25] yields 6.6 angstrom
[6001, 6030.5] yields 2.8 angstrom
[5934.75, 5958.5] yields 4.9 angstrom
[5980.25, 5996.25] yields 2.1 angstrom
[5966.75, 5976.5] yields 2.5 angstrom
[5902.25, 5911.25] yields 3.3 angstrom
